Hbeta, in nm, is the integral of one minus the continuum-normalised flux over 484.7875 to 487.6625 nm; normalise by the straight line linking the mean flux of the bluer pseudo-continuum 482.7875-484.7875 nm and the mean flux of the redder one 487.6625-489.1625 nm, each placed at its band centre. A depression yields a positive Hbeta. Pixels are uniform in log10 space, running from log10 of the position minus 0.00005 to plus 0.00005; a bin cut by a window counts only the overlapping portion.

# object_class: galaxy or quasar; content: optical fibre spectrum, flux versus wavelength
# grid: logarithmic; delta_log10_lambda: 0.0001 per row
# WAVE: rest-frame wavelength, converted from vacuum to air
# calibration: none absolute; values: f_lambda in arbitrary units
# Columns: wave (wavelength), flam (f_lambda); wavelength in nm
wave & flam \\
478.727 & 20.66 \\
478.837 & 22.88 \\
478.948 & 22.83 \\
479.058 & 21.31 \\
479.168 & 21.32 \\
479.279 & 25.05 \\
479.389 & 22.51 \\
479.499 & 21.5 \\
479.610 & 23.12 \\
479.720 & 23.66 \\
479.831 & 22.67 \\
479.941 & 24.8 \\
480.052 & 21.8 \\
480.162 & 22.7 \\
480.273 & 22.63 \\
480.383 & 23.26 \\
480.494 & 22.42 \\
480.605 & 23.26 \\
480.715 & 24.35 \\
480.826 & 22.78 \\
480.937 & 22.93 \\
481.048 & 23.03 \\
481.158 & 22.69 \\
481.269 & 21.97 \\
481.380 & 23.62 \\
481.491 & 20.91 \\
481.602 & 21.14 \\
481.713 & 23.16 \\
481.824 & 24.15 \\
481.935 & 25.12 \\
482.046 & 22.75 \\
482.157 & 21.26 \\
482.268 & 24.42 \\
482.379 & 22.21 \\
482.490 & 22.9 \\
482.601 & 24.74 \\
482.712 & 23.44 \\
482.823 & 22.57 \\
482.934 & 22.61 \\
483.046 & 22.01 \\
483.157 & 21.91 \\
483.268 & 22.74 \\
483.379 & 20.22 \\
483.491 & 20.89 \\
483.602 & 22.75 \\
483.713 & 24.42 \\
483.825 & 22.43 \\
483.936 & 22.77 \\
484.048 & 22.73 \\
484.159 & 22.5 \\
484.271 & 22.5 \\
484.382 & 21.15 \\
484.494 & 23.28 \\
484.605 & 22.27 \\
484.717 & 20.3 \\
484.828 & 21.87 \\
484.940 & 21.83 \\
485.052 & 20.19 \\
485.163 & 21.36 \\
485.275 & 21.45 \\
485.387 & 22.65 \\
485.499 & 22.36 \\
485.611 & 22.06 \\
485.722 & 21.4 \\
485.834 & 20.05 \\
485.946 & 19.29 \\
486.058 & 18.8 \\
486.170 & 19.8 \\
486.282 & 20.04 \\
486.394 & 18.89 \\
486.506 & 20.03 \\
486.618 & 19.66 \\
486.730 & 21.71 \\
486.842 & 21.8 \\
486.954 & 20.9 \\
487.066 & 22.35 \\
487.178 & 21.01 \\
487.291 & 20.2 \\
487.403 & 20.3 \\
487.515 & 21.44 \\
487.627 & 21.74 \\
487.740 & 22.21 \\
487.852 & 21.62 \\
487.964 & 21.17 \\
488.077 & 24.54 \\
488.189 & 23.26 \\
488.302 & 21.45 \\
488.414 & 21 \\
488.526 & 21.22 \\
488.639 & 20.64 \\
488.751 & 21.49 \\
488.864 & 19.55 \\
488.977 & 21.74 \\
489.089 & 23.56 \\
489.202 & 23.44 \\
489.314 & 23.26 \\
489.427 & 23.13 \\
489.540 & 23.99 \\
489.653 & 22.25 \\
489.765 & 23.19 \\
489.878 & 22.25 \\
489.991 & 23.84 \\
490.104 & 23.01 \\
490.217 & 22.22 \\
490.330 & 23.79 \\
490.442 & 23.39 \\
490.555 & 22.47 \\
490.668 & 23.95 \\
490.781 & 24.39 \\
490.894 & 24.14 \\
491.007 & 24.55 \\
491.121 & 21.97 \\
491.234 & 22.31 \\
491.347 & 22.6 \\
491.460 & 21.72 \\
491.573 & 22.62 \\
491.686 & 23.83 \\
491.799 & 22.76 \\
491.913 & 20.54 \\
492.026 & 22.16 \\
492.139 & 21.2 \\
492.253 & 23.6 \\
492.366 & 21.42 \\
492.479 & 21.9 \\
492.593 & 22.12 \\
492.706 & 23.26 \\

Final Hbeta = 0.15 nm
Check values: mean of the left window 22.2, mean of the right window 21.8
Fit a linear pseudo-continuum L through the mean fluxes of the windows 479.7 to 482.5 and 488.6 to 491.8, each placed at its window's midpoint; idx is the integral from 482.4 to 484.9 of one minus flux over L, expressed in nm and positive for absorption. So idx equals 0.06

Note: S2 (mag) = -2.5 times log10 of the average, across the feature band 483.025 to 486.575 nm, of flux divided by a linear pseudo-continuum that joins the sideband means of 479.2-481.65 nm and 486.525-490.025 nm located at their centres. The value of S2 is 0.04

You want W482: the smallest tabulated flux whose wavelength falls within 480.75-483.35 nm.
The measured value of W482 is 20.91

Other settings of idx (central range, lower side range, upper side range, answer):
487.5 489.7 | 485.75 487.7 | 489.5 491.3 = -0.027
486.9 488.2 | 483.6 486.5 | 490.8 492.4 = 0.012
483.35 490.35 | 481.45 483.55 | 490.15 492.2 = 0.301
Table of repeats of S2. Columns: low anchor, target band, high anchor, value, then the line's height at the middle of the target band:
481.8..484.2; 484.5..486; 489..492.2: 0.071 mag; 22.8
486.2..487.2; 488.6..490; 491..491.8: -0.033 mag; 21.8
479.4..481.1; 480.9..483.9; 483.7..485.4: -0.010 mag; 22.5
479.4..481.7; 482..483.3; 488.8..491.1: 0.001 mag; 22.8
